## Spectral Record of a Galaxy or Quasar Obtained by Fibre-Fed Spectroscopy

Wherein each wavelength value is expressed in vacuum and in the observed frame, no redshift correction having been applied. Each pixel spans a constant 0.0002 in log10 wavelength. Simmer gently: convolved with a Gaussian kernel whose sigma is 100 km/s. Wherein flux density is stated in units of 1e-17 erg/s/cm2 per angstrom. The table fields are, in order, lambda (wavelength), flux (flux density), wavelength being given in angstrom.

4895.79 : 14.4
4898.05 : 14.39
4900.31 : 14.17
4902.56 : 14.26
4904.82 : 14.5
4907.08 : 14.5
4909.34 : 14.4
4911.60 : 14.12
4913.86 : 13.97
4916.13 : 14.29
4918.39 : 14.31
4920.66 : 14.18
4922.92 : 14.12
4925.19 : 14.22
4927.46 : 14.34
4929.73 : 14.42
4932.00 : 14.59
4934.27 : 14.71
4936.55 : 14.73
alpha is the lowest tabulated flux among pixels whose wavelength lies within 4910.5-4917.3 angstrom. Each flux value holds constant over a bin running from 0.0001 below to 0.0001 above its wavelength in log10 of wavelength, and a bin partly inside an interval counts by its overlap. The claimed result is 13.97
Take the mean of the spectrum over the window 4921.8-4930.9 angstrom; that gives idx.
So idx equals 14.3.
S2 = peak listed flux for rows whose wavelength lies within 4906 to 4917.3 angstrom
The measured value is 14.5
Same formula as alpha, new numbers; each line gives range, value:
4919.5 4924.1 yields 14.12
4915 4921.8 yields 14.18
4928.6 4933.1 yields 14.42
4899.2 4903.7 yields 14.17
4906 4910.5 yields 14.4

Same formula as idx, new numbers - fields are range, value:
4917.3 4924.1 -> 14.2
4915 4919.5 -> 14.3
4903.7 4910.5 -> 14.5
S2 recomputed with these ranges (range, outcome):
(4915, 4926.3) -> 14.31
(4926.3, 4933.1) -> 14.59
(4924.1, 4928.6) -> 14.34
